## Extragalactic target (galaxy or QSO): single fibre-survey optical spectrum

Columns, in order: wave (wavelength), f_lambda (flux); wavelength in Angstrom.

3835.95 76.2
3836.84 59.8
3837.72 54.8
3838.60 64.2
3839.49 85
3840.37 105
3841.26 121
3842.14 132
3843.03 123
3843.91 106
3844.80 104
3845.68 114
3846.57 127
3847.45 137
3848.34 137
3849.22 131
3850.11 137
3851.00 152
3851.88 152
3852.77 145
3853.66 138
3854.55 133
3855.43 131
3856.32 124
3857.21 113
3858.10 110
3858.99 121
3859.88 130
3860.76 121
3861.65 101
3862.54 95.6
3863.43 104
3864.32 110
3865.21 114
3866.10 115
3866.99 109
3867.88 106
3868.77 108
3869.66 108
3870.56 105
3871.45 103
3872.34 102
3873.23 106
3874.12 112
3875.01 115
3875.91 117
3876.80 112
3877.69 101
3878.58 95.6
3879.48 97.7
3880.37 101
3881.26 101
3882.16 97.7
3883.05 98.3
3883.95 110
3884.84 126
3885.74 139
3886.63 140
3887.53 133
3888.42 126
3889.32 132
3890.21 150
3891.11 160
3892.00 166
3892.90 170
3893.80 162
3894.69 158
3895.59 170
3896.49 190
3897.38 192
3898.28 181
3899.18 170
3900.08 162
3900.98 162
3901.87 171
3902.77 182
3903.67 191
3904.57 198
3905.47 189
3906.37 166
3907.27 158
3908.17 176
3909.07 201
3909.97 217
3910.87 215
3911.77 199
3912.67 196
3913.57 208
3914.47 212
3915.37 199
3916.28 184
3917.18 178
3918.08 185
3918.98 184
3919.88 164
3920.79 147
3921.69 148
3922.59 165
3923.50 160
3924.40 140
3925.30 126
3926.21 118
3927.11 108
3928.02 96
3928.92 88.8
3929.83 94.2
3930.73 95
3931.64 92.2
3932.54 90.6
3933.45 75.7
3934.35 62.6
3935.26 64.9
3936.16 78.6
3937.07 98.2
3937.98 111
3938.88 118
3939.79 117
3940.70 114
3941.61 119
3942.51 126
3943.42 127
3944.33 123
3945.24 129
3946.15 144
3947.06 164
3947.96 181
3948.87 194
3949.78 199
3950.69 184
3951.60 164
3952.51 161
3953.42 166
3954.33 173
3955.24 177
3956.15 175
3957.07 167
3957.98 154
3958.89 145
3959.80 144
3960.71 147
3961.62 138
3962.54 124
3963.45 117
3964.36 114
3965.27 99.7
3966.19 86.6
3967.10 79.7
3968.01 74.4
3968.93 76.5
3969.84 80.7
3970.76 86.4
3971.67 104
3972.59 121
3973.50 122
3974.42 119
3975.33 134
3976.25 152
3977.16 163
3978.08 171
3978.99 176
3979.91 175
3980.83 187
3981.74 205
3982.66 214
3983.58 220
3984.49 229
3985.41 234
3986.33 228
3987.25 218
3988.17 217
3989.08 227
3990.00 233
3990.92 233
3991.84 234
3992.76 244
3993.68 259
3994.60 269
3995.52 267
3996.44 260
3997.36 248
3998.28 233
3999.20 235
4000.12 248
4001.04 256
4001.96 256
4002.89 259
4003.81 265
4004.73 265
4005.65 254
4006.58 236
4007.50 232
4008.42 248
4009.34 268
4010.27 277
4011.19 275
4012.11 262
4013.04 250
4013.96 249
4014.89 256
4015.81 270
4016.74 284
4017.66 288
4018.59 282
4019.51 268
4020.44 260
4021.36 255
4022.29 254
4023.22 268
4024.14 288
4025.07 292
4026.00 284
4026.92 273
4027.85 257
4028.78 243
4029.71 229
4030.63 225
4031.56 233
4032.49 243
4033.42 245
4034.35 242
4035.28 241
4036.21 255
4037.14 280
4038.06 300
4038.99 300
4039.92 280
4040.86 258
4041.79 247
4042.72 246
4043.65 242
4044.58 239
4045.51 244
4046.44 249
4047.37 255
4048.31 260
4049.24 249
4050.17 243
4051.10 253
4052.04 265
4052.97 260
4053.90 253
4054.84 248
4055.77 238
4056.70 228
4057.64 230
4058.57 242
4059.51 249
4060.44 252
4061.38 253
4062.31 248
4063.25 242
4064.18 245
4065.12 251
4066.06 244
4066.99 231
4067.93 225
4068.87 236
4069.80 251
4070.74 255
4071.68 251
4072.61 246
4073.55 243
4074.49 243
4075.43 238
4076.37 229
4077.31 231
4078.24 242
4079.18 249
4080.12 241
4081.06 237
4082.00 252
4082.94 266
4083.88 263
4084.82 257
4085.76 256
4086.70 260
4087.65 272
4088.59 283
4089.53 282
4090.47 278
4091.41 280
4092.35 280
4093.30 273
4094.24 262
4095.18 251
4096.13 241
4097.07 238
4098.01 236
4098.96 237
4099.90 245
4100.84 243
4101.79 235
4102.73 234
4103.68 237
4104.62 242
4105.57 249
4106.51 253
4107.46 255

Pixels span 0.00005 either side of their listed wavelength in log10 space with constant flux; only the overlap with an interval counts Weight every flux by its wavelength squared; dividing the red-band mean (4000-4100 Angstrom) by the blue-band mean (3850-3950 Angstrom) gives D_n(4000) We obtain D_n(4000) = 1.99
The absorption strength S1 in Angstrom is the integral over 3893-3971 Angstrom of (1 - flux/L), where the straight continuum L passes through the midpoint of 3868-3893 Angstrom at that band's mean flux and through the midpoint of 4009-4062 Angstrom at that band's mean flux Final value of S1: 6.2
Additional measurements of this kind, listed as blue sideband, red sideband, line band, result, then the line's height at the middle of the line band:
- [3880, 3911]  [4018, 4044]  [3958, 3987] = 9.7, 216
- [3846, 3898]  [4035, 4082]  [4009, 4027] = -3.9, 222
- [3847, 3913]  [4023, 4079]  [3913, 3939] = 5.6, 169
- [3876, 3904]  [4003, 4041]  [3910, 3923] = -1.5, 167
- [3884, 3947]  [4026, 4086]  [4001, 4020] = -4.0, 216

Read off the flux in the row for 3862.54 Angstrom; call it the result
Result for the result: 95.6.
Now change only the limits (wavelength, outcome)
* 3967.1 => 79.7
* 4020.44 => 260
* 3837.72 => 54.8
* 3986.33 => 228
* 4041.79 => 247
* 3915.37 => 199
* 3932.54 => 90.6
